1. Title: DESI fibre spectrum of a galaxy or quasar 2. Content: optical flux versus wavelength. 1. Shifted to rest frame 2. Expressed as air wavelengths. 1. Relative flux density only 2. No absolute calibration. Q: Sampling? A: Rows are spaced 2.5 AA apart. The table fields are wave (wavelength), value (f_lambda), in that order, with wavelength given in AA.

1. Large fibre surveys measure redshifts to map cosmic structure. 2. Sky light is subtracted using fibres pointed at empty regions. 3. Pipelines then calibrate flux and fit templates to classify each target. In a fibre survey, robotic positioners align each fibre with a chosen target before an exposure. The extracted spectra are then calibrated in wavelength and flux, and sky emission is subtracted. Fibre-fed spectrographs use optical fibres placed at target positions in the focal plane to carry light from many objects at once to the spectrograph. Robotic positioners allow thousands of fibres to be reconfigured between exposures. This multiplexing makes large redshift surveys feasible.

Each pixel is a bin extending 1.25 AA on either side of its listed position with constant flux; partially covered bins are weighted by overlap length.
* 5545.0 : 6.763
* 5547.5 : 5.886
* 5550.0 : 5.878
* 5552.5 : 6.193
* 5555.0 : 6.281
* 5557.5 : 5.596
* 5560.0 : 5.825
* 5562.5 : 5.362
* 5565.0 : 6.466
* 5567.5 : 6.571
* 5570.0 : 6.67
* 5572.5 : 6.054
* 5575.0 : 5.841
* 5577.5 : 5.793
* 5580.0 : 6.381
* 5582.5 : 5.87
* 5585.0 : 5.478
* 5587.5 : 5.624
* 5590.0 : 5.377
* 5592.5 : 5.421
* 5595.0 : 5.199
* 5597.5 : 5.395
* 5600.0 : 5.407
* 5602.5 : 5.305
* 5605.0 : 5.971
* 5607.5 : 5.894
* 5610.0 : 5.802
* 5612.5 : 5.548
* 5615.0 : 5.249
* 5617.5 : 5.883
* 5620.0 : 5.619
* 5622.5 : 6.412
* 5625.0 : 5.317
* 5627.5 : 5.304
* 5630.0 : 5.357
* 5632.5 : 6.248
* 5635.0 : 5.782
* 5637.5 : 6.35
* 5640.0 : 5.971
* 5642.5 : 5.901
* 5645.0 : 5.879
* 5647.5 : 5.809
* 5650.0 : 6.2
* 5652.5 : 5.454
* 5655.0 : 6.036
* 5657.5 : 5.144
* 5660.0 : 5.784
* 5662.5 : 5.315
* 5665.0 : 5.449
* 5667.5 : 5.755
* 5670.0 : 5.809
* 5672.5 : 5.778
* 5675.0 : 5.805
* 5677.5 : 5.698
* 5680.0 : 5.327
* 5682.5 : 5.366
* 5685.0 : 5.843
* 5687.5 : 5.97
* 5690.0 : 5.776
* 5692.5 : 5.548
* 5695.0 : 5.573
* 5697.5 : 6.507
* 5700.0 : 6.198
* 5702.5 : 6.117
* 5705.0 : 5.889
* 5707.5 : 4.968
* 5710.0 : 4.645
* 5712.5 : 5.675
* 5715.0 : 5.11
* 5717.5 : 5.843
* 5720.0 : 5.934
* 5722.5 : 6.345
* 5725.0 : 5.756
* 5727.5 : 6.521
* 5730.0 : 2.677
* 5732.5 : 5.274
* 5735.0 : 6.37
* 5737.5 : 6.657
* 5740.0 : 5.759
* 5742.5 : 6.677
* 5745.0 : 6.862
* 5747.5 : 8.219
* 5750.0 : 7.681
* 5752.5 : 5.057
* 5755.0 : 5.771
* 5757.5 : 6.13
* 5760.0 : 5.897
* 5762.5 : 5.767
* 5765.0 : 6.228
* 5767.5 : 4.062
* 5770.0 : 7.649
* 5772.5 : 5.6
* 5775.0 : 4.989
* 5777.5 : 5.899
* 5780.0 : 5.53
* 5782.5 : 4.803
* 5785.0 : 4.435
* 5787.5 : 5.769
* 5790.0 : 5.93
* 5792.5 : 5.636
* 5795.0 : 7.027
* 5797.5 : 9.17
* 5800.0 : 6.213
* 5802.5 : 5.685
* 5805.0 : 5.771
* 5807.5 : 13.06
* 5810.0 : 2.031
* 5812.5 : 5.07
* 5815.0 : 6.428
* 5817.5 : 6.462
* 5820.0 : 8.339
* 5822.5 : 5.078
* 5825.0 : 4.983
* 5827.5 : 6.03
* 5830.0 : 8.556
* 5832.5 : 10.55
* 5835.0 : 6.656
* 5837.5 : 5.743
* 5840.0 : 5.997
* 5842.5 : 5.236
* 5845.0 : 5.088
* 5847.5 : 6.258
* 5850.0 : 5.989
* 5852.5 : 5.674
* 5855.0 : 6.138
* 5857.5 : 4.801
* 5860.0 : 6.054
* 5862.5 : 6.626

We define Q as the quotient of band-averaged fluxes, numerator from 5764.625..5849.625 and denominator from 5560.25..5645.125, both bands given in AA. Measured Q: 1.08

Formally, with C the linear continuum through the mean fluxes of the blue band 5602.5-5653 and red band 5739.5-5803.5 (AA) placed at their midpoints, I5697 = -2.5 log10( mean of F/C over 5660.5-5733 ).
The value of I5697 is 0.062 mag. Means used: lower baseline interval 5.79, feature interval 5.61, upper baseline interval 6.1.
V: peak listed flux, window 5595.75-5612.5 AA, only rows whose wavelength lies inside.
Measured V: 5.971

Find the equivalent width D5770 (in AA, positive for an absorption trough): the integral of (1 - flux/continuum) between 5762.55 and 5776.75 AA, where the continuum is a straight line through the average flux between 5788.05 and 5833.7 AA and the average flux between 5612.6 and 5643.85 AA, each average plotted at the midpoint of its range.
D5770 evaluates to 1.78 AA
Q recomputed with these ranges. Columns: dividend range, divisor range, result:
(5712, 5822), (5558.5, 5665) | 1.06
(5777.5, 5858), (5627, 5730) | 1.10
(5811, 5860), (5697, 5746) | 1.08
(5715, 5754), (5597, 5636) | 1.07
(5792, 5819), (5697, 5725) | 1.16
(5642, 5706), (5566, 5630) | 1.01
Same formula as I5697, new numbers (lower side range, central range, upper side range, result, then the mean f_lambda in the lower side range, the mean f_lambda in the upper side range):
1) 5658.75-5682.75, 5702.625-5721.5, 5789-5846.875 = 0.07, 5.62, 6.55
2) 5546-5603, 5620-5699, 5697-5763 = 0.02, 5.83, 5.93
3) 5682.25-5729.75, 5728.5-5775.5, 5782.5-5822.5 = 0.01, 5.71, 6.37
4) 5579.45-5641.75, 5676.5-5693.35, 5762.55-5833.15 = 0.05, 5.68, 6.28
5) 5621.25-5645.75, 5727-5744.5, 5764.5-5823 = 0.06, 5.85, 6.13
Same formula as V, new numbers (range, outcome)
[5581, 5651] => 6.412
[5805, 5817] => 13.06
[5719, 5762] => 8.219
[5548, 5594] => 6.67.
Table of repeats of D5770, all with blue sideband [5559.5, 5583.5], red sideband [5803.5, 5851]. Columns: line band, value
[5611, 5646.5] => 2.3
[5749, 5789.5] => 4.4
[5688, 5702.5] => 0.8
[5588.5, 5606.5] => 2.0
